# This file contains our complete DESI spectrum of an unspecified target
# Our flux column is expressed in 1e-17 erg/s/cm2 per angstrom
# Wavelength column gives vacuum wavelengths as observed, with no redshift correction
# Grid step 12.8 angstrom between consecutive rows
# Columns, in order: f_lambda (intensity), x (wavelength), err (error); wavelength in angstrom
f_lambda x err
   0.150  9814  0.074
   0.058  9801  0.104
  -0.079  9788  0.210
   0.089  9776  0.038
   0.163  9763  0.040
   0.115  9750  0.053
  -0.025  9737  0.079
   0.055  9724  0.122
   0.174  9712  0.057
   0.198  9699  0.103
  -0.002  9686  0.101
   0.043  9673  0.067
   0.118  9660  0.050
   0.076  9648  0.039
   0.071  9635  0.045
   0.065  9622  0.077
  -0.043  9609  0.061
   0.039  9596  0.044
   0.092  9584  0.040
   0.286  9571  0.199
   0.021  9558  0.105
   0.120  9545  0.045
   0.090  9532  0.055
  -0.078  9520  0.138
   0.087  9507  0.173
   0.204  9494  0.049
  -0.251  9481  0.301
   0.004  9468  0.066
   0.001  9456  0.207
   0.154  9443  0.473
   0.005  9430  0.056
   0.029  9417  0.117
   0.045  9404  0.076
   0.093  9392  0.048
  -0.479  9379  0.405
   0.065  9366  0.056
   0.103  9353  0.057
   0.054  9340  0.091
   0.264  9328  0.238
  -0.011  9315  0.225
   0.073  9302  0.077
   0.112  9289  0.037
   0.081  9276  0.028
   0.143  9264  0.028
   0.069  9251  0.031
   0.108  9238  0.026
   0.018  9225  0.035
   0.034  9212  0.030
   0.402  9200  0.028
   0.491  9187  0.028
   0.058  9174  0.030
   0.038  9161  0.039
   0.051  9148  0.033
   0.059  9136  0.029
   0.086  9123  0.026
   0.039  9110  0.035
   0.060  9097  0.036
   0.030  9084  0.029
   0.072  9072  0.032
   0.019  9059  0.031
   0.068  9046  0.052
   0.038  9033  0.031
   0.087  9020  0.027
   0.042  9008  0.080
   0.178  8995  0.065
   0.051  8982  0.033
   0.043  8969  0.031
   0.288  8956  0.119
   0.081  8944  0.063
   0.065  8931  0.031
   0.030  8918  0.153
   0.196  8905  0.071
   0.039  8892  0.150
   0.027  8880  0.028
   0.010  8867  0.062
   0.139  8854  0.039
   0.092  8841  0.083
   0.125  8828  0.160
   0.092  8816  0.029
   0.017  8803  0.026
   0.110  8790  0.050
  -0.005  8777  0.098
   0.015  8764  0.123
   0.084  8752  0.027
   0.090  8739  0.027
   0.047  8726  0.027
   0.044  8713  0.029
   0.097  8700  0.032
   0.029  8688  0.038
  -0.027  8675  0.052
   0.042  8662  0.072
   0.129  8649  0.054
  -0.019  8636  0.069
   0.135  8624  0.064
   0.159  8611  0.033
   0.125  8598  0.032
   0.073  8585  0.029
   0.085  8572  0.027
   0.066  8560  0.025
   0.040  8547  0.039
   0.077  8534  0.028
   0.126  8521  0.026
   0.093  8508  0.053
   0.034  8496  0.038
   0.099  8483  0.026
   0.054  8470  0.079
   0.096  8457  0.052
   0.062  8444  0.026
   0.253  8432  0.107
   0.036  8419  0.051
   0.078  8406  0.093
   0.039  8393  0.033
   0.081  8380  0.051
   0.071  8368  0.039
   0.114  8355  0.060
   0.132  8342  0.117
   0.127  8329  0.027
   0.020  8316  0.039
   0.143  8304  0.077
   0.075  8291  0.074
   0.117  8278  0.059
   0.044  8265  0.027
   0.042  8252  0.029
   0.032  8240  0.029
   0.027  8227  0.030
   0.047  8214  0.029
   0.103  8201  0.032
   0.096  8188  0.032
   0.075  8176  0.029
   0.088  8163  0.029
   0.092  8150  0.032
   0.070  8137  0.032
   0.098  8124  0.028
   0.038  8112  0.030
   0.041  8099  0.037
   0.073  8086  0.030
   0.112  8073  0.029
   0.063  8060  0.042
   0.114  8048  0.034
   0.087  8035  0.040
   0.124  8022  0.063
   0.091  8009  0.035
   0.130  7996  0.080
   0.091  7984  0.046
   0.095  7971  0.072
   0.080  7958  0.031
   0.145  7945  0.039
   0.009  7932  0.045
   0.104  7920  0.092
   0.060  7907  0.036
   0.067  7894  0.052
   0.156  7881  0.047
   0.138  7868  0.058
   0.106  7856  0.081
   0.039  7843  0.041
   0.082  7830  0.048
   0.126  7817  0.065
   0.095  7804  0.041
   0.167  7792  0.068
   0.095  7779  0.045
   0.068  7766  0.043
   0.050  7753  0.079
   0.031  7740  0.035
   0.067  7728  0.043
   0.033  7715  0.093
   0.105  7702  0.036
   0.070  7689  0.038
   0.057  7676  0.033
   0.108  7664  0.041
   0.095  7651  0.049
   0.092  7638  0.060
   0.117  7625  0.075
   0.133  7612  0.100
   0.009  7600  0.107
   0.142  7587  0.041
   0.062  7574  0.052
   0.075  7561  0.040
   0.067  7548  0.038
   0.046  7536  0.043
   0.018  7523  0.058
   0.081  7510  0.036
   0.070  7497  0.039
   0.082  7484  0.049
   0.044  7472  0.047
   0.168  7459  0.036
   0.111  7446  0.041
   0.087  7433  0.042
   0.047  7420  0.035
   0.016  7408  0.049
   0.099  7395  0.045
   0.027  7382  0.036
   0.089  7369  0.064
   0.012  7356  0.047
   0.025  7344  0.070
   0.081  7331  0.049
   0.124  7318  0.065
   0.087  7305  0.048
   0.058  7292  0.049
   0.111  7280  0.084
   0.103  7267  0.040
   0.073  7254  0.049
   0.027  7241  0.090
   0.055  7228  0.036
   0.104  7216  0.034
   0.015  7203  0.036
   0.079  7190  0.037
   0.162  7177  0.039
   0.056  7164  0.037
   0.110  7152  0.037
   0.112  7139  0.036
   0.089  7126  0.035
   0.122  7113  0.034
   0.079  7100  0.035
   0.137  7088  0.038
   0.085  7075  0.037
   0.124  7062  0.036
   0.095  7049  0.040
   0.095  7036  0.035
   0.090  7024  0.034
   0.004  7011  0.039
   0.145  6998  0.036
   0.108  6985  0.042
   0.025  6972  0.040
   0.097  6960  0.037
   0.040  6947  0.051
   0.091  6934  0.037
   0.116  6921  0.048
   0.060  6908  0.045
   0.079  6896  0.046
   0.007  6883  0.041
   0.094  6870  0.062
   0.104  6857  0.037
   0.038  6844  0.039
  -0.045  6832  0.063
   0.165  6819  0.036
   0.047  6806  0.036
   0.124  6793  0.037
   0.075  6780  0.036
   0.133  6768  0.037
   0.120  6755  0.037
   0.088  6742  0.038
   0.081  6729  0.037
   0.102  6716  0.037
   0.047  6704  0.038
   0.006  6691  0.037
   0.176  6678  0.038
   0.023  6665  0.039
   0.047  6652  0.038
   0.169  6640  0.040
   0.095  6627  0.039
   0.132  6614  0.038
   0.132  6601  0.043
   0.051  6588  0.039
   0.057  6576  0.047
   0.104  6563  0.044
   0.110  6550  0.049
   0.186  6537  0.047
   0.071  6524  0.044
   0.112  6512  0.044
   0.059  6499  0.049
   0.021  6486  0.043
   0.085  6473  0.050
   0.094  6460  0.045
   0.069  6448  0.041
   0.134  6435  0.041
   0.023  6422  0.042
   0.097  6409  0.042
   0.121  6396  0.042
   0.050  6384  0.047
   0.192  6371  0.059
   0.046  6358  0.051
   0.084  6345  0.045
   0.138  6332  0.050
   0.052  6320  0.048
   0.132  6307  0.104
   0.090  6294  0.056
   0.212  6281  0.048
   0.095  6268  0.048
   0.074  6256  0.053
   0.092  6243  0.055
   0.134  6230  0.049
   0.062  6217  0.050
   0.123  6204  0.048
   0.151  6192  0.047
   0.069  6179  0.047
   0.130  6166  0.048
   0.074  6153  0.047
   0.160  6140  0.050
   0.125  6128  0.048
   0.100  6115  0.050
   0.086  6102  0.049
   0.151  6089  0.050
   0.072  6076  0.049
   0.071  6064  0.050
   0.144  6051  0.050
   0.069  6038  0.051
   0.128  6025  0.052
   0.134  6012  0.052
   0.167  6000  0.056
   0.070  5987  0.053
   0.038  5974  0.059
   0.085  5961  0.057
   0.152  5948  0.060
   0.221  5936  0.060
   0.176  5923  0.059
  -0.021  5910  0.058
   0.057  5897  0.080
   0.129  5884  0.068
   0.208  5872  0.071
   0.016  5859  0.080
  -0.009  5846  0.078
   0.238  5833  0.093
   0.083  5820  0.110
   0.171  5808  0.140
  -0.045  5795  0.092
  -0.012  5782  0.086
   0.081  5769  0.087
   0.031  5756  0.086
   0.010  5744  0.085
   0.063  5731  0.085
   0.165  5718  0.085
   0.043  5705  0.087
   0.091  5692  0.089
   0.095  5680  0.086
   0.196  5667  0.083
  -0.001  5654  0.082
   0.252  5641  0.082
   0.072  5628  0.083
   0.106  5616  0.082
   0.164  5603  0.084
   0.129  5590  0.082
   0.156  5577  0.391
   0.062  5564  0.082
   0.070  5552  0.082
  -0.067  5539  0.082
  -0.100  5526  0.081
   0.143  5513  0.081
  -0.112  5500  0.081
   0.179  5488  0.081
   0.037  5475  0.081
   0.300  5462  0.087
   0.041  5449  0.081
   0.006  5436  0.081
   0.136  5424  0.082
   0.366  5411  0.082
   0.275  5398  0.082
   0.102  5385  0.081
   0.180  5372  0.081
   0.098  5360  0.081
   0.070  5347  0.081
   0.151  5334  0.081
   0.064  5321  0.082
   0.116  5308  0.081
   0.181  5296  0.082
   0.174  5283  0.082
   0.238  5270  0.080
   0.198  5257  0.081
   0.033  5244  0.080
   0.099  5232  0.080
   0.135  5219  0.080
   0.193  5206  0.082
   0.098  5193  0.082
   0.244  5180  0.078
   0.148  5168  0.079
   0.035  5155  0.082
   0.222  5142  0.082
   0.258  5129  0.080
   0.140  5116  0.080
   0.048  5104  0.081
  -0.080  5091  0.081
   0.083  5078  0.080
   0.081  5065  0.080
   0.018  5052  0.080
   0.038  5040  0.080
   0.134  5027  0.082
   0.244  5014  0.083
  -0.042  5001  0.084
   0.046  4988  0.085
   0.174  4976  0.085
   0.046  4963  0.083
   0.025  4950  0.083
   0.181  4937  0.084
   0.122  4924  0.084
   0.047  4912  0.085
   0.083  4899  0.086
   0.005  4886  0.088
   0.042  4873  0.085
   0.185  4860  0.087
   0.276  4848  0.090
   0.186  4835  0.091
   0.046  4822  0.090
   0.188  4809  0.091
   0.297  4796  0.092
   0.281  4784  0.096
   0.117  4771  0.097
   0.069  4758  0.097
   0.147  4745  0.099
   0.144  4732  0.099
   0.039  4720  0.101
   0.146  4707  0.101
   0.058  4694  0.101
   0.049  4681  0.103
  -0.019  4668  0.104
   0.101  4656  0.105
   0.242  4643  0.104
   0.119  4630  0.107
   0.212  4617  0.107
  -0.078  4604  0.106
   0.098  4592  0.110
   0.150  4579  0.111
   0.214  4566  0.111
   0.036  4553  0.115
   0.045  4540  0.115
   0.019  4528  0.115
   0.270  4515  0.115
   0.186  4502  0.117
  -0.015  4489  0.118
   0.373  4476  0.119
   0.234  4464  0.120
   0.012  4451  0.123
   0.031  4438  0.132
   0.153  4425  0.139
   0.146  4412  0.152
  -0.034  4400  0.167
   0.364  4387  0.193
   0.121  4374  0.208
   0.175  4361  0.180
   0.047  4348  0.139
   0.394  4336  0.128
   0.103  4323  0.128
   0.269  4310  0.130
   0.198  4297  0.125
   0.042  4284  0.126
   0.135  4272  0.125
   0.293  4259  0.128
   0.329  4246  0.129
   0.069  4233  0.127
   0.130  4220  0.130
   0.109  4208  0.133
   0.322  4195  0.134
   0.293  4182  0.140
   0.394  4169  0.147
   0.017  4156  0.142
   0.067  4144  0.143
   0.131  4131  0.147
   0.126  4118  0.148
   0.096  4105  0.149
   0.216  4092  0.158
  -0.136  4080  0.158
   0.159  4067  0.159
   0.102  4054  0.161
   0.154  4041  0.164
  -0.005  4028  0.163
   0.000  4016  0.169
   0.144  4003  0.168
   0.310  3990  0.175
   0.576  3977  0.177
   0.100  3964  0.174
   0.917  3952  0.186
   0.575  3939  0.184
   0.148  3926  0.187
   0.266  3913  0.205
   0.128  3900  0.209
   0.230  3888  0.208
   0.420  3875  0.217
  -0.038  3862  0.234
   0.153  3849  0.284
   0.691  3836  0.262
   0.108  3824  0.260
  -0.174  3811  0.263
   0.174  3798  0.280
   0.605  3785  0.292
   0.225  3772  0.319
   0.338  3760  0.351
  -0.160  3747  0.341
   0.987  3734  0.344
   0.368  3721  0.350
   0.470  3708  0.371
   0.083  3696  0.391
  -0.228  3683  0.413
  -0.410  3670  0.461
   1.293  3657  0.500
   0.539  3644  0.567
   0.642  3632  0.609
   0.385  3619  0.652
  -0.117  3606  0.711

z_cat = 1.47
